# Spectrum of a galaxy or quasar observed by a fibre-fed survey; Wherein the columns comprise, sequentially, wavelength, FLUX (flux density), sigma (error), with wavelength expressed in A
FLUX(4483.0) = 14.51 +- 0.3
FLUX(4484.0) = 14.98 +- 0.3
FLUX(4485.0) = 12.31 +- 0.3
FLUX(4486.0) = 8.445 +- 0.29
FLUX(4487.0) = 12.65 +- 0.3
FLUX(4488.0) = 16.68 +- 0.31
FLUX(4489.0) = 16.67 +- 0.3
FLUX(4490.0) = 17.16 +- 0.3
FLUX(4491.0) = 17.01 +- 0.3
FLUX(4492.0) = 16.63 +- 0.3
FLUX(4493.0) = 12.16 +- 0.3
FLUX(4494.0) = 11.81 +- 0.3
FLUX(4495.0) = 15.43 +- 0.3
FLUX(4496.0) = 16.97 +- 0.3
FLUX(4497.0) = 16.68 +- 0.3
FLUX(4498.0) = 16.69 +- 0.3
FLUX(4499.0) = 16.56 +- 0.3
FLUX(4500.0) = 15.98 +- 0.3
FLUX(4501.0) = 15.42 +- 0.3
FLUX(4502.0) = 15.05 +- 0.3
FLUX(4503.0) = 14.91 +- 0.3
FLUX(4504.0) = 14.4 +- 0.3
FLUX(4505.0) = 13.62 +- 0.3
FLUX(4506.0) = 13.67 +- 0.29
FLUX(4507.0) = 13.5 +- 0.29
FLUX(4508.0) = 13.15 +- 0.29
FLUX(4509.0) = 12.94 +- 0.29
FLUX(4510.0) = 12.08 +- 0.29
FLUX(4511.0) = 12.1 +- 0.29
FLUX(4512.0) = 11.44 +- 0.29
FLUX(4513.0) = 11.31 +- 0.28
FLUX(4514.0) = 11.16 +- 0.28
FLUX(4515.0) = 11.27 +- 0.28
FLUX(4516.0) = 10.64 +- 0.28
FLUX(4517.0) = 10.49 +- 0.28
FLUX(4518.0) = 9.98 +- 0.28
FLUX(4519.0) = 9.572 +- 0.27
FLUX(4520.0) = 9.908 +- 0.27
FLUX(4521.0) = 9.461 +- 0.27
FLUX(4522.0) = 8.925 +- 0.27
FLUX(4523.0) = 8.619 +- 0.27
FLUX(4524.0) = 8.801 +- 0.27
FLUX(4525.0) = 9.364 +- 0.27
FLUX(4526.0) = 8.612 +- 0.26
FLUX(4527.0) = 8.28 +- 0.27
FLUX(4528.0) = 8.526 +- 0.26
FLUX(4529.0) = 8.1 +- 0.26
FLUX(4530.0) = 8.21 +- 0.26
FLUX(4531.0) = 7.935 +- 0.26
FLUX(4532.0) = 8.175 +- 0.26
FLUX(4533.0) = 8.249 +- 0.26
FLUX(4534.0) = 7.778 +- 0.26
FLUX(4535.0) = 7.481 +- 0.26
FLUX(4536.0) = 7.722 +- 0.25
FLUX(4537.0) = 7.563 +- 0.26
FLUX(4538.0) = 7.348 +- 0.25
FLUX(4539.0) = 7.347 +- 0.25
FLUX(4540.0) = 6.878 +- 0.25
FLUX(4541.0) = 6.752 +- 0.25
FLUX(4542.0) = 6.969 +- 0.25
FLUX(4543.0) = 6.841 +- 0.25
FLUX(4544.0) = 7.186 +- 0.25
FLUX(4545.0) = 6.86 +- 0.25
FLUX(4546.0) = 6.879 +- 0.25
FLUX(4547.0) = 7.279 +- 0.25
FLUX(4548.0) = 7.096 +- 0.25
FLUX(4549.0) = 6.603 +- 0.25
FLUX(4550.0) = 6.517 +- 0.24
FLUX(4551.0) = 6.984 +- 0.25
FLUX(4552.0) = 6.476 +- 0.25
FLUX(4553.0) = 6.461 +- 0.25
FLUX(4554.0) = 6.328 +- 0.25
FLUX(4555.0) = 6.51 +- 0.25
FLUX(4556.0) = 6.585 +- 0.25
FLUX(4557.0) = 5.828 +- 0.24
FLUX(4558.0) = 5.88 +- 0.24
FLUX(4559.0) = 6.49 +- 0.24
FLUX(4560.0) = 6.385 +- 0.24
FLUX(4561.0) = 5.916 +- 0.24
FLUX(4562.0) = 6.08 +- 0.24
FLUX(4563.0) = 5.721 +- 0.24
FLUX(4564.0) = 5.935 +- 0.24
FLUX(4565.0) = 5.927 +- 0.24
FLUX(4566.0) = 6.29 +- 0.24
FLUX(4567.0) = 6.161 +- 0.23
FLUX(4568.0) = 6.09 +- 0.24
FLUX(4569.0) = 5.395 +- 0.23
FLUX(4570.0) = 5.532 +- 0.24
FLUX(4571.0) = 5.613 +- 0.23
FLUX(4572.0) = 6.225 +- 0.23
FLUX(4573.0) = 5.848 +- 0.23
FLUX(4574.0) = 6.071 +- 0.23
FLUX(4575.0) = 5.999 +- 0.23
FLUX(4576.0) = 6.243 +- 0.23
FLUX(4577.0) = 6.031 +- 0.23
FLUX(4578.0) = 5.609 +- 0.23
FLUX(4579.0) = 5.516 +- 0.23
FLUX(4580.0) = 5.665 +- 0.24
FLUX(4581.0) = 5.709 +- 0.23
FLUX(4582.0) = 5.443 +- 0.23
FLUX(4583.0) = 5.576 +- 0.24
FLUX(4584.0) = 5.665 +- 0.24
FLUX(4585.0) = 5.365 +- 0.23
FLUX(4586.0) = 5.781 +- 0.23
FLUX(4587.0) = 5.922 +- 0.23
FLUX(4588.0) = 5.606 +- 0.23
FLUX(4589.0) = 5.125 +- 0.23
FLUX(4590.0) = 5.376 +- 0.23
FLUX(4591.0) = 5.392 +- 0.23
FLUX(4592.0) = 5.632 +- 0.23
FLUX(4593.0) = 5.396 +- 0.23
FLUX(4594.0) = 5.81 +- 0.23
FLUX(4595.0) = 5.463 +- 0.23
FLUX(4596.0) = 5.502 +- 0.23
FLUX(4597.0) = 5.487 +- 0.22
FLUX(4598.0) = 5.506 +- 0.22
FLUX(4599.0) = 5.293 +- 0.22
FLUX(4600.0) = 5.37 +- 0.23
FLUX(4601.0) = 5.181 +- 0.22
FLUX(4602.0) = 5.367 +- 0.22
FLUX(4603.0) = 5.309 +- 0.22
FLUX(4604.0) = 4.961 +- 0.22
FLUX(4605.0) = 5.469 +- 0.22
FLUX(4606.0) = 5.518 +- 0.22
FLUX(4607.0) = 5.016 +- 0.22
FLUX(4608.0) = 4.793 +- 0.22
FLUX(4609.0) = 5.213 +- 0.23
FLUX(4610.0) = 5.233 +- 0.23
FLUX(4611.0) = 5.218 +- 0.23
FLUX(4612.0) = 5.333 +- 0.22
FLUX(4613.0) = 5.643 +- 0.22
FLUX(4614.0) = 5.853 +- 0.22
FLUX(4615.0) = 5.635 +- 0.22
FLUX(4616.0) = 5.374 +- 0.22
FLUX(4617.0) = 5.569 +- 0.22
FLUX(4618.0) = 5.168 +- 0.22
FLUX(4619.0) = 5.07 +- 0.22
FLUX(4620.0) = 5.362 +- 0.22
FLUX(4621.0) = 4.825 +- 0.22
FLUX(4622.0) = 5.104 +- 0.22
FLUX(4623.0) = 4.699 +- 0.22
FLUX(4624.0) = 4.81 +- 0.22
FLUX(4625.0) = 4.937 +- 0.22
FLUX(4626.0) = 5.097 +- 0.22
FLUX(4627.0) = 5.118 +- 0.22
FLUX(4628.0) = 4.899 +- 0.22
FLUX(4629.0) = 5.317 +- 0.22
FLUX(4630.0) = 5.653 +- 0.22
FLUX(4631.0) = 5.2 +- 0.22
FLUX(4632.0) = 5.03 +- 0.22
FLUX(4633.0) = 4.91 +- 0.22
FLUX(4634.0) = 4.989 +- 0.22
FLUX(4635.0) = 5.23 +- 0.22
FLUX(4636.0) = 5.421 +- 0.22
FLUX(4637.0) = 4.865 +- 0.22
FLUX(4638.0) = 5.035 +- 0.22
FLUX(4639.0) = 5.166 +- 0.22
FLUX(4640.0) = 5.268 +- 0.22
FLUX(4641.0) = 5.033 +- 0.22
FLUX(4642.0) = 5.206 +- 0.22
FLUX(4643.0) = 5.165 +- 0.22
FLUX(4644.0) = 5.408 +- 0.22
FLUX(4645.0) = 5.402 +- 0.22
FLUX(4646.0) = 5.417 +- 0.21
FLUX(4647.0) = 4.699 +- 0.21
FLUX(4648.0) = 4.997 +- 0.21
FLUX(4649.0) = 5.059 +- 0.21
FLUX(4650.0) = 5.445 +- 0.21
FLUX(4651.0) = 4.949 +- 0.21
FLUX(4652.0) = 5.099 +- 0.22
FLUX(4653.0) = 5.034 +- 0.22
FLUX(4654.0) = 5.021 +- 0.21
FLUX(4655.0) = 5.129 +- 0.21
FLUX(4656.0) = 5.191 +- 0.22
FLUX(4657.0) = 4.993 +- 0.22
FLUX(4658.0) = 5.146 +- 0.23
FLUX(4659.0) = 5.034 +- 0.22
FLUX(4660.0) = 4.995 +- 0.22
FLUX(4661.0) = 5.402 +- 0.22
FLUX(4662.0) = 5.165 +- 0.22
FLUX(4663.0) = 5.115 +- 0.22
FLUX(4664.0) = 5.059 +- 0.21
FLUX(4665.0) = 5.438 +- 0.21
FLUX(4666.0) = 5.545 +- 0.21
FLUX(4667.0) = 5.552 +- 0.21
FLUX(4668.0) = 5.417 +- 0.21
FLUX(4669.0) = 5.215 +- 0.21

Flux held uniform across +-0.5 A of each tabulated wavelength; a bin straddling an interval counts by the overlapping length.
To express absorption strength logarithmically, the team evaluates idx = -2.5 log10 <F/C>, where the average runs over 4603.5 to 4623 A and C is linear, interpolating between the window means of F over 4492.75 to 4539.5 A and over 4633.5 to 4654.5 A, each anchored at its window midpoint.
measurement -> 0.24 mag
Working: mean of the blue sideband 11.2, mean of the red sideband 5.14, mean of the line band 5.27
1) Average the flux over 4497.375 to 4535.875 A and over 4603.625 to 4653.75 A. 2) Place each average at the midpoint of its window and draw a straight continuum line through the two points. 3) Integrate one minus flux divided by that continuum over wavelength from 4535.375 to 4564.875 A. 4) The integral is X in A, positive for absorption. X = 8.5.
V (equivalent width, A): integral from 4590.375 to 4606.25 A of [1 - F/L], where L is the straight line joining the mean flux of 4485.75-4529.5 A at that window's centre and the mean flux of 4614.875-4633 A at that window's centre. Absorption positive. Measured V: 3.2 A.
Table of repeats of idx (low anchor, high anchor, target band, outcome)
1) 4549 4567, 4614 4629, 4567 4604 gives 0.03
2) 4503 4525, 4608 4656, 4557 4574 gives 0.40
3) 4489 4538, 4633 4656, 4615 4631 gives 0.20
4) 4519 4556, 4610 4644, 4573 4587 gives 0.13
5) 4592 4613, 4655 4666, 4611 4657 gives 0.02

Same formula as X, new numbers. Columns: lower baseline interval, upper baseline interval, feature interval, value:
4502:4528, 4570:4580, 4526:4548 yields 4.0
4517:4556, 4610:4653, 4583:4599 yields 1.9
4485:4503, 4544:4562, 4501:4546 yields 4.8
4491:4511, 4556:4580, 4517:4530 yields 3.0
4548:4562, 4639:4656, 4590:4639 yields 2.9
